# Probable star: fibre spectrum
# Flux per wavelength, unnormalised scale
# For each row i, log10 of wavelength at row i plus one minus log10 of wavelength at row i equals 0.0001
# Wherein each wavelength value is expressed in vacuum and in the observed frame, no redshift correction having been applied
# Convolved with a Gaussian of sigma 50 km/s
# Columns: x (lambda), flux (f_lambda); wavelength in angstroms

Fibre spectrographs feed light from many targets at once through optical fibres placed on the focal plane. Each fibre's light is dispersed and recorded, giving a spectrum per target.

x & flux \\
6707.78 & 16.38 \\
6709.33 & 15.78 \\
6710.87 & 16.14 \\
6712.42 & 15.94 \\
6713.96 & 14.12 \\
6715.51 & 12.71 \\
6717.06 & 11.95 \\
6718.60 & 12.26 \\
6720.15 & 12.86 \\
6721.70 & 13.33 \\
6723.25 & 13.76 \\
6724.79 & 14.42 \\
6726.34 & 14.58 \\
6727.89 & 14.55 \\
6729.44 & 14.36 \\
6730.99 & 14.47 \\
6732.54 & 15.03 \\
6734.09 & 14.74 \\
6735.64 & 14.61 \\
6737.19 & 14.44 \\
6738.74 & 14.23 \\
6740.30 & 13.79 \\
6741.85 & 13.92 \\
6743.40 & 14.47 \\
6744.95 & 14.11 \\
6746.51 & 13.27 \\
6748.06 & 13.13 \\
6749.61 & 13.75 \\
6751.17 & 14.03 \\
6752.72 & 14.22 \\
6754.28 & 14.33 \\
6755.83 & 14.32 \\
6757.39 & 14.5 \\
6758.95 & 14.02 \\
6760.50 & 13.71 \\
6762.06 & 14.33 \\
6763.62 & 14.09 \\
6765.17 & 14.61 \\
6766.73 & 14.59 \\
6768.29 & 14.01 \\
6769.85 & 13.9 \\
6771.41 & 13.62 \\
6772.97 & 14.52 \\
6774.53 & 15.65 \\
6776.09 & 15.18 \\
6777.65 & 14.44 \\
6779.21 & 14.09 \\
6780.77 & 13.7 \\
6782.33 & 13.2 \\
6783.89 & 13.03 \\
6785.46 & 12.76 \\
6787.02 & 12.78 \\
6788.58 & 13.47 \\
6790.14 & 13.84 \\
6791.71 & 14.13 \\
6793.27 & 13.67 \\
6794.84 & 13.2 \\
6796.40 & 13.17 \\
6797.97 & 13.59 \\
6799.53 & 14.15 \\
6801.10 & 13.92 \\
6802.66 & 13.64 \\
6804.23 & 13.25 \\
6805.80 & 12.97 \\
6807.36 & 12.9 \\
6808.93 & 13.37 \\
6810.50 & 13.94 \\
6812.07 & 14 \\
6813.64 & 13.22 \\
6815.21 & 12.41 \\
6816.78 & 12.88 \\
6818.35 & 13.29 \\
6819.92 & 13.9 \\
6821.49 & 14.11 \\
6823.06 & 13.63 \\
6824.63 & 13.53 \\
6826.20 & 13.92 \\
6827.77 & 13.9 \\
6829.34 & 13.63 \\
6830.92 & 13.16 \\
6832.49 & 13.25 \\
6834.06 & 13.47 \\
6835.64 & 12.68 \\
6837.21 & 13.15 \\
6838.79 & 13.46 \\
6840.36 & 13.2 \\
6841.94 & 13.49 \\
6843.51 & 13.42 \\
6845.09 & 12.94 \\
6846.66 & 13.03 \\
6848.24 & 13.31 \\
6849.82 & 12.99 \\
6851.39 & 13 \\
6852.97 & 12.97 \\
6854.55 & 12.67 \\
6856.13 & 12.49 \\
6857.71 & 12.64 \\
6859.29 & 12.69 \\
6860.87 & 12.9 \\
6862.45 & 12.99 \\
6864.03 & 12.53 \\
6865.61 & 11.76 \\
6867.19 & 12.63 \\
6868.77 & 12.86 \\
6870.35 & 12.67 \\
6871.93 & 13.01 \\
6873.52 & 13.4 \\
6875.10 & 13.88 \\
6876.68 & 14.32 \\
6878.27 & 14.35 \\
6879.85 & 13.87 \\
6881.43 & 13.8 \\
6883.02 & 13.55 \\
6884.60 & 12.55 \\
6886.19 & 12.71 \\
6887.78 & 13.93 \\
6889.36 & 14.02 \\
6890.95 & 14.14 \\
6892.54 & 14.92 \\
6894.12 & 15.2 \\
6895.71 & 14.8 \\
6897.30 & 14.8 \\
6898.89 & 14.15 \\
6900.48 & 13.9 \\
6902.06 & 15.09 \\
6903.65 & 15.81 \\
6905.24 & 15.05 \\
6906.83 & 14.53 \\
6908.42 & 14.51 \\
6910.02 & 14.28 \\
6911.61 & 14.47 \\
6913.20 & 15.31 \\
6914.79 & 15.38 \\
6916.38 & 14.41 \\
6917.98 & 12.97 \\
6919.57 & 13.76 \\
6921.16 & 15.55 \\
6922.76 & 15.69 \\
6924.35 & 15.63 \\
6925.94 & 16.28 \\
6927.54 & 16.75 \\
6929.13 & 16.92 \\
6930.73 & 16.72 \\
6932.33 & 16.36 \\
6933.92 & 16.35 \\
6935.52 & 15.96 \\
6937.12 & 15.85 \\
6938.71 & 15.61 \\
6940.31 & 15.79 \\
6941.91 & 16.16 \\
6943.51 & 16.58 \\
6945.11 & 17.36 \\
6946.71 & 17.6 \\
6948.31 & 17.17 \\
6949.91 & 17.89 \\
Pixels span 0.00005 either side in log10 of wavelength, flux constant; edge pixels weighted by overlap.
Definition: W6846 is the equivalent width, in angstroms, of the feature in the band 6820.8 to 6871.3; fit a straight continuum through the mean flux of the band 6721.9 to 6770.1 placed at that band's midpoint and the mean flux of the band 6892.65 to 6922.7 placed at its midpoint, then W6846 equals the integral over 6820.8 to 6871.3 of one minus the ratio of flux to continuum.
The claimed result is 4.9 angstroms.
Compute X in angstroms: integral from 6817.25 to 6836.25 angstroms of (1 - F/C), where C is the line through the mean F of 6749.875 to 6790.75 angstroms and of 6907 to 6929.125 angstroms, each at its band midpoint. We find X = 1.2 angstroms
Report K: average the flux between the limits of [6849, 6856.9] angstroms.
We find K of 12.8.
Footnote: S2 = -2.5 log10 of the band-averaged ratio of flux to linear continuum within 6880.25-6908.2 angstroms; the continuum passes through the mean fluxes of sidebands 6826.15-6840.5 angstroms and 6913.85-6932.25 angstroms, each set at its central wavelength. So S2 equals 0.04 mag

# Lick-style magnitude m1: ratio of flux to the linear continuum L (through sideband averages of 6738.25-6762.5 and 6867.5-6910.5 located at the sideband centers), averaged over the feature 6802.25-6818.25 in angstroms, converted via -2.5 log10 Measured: 0.06 mag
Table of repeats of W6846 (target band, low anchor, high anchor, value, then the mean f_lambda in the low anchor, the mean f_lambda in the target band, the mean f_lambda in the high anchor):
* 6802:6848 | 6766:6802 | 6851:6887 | 0.33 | 13.9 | 13.4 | 13.1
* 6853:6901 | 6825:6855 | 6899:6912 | 2.07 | 13.3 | 13.5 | 14.7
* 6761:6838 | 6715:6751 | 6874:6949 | 3.46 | 13.9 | 13.7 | 15.1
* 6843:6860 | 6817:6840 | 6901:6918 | 1.15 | 13.5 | 12.9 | 14.8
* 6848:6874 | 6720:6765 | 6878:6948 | 3.57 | 14.1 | 12.8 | 15.1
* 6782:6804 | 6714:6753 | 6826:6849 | 0.15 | 13.9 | 13.5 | 13.3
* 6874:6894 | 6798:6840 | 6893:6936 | 1.05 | 13.5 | 13.9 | 15.2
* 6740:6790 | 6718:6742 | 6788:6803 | -0.39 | 14.1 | 14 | 13.7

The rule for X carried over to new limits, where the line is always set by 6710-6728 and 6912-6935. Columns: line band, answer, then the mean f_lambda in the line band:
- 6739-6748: 0.1 angstroms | 13.9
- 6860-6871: 1.8 angstroms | 12.6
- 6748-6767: 0.1 angstroms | 14.2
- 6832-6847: 1.7 angstroms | 13.2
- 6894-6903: 0.4 angstroms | 14.6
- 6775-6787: 0.5 angstroms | 13.8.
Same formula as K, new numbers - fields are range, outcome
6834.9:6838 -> 12.9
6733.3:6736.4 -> 14.7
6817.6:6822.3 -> 13.8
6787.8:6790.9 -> 13.7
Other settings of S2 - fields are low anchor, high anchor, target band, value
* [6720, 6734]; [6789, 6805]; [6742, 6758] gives 0.00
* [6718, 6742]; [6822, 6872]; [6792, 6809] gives 0.00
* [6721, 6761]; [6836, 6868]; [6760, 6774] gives -0.02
